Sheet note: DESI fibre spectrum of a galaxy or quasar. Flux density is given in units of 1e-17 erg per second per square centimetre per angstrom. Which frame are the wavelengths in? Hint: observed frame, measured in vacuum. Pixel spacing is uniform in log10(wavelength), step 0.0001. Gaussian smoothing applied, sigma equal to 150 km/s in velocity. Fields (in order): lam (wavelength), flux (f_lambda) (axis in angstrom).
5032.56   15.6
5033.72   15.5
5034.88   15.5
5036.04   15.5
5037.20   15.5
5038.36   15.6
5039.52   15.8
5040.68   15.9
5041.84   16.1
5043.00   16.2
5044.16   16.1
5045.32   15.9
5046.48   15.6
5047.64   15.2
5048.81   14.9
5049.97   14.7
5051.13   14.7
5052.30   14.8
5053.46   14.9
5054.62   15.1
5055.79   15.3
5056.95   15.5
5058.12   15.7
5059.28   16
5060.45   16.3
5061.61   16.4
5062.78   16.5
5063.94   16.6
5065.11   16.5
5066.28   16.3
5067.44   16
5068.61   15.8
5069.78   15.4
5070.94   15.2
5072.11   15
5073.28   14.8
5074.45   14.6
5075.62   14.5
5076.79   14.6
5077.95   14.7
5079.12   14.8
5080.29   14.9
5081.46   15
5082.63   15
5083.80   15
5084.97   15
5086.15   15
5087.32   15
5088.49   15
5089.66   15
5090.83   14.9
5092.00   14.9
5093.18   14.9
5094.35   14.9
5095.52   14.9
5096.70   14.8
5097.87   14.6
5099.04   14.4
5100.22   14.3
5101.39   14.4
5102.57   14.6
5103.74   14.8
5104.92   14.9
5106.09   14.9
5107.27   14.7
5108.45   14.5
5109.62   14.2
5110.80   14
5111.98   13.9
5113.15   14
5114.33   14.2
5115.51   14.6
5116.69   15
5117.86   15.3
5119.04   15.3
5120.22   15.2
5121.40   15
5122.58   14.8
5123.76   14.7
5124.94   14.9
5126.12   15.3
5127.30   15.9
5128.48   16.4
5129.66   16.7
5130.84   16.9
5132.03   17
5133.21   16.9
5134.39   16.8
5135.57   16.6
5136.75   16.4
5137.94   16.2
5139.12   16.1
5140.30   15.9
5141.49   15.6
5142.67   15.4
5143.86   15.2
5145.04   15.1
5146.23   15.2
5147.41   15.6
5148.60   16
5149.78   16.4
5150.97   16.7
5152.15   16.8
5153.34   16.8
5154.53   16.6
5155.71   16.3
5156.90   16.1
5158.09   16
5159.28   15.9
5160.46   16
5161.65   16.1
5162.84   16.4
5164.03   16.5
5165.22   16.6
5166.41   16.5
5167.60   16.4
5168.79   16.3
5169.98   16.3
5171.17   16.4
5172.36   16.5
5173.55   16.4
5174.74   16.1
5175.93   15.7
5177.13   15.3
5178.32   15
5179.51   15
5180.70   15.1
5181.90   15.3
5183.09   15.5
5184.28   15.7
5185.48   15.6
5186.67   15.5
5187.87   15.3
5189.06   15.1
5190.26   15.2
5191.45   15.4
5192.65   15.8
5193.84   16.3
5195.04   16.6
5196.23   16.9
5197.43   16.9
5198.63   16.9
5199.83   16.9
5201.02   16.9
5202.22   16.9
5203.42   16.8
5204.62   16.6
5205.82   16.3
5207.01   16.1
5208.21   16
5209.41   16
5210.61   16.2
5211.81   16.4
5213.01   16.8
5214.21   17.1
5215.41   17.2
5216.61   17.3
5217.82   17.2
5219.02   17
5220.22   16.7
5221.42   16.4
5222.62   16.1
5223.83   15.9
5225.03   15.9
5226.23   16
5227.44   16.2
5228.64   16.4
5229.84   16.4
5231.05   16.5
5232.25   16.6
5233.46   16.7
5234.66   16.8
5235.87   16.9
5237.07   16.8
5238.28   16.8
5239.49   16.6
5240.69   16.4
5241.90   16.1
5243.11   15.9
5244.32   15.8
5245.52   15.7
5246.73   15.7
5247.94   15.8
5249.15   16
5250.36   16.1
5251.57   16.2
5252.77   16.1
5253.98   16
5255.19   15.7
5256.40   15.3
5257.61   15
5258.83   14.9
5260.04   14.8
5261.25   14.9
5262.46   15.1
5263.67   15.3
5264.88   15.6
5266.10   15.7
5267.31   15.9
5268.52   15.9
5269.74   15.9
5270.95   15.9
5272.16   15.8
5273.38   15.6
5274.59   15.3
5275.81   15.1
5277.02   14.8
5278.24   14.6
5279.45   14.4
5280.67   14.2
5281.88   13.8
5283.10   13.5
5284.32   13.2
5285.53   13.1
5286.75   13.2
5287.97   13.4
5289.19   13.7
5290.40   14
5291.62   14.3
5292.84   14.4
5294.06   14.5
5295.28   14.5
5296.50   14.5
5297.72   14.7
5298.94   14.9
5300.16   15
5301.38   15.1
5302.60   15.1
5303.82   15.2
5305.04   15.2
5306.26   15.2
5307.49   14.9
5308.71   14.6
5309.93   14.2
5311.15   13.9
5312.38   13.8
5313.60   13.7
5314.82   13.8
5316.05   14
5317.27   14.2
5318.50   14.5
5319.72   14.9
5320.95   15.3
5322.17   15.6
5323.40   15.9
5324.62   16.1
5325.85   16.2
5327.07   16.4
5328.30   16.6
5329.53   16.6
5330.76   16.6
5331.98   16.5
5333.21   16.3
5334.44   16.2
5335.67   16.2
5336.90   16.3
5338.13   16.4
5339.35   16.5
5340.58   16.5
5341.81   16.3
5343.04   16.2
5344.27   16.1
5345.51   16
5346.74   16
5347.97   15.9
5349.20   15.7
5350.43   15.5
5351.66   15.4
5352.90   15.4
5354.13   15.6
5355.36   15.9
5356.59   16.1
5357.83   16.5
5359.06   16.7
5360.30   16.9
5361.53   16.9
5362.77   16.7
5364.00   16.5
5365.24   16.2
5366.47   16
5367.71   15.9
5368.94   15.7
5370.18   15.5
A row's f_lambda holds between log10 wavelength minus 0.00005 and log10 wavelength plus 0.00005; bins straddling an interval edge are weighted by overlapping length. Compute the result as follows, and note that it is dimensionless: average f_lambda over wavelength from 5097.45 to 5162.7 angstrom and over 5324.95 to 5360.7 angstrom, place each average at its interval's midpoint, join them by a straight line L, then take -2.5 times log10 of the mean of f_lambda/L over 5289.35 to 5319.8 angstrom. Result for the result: 0.11 mag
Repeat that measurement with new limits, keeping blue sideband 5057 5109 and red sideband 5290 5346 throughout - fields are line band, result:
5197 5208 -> -0.10 mag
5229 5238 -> -0.10 mag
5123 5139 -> -0.07 mag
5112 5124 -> 0.03 mag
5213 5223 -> -0.11 mag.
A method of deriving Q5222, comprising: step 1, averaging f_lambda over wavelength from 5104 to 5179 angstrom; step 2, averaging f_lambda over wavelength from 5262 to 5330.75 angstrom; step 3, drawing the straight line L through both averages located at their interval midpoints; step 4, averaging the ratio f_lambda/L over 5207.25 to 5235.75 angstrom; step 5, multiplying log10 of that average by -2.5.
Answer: -0.08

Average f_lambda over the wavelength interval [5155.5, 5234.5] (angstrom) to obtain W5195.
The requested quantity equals 16.2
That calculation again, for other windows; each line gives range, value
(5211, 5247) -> 16.5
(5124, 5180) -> 16.1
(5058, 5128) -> 15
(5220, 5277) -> 15.9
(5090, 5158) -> 15.4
